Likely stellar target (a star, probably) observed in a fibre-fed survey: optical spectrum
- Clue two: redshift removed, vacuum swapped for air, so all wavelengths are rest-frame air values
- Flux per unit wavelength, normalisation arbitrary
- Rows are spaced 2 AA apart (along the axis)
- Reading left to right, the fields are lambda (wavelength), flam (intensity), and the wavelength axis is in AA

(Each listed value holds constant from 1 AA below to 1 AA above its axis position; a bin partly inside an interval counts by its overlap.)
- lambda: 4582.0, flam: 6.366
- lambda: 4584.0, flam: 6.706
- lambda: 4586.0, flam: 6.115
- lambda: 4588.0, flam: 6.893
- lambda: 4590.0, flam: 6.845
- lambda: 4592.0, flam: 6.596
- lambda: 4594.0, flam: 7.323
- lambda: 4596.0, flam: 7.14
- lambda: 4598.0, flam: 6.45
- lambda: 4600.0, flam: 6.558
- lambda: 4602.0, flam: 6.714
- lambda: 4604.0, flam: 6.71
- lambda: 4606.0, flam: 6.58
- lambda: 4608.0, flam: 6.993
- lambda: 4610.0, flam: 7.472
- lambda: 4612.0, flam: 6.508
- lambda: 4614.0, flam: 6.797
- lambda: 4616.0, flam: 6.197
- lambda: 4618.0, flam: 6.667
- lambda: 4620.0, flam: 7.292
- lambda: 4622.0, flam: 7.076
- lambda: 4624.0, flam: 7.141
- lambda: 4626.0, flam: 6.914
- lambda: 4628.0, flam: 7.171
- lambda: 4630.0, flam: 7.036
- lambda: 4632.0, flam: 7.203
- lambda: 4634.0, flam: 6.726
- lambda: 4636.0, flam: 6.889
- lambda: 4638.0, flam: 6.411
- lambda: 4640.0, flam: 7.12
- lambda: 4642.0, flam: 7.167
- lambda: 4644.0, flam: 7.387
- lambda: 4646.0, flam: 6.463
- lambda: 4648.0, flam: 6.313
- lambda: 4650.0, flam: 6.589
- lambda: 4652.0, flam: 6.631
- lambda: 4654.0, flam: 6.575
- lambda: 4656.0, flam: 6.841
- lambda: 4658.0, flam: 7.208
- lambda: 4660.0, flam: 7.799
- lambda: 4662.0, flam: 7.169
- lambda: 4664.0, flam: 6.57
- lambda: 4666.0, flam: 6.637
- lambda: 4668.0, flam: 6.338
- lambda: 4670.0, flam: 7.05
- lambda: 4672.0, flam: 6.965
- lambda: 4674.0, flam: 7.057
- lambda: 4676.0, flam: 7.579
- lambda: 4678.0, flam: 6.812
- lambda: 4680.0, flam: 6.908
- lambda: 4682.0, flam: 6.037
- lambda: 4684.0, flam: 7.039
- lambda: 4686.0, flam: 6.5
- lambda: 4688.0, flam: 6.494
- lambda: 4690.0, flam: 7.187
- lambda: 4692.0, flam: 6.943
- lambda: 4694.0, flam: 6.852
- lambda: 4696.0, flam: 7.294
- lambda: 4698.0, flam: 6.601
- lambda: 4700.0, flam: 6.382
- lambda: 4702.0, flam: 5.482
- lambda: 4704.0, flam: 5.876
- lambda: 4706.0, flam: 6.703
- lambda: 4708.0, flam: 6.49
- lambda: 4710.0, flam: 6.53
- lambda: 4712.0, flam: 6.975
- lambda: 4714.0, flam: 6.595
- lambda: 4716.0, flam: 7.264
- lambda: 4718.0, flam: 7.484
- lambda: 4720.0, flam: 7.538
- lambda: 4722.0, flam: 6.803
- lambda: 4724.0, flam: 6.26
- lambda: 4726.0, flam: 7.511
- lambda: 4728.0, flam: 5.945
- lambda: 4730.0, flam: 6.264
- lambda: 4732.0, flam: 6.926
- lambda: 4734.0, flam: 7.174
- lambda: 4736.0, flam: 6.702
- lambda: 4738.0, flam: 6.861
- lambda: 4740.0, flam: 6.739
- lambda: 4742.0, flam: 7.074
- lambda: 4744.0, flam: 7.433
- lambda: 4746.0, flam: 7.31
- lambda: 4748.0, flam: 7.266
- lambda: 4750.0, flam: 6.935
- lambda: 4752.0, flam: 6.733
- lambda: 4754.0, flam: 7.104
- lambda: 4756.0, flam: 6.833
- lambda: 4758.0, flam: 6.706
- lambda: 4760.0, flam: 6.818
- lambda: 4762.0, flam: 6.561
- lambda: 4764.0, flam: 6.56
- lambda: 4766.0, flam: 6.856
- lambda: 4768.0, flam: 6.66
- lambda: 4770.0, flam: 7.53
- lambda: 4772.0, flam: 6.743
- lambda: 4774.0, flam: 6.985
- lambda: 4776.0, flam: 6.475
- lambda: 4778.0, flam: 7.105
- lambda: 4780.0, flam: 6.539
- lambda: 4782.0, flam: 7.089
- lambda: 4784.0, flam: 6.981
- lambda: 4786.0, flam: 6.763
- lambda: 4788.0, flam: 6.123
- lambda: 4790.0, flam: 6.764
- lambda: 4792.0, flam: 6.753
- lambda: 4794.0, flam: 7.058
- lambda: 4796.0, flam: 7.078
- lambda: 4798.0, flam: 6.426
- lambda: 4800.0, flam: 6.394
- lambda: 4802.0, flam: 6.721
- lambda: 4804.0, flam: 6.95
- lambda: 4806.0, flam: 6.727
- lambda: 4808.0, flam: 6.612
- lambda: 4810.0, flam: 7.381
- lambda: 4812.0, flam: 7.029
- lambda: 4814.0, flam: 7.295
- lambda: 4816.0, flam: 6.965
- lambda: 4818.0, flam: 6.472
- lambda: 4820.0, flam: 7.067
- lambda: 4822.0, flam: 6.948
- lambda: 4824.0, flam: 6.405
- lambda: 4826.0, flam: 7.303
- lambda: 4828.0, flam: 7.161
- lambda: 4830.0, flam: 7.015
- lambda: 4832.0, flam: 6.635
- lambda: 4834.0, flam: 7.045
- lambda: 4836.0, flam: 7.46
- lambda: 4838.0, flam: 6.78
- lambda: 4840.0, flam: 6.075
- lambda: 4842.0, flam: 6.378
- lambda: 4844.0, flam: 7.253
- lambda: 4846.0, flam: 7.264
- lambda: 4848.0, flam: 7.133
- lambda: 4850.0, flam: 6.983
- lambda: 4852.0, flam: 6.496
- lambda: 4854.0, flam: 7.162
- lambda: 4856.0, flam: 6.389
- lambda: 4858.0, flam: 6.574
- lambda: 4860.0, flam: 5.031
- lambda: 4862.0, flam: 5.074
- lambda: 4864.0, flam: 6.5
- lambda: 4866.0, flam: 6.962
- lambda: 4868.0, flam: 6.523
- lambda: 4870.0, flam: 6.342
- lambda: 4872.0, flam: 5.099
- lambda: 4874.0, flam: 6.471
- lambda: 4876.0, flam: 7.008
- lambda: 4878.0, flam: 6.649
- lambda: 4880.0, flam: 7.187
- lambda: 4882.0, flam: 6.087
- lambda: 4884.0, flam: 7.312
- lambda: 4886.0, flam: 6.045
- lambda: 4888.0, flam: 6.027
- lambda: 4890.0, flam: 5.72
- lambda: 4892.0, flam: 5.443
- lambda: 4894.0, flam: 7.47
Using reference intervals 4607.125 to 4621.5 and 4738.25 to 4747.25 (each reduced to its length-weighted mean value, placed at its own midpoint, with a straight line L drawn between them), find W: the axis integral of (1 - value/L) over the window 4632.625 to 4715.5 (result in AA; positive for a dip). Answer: 2.5 AA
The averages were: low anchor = 6.85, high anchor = 7.12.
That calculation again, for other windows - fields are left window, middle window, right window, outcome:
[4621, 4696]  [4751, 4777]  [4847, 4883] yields -0.6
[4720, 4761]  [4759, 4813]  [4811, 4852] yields 0.8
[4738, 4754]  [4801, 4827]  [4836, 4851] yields 0.1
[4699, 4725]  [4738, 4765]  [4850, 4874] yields -1.6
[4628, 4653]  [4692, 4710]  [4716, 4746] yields 1.1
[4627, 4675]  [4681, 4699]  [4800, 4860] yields 0.3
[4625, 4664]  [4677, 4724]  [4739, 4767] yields 1.4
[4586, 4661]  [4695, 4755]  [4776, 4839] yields 0.5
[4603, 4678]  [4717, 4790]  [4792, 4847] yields 0.2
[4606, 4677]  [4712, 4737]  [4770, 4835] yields 0.0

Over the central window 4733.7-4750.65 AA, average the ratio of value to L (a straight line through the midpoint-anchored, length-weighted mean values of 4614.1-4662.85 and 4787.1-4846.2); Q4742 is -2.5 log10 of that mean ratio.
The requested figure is -0.03 mag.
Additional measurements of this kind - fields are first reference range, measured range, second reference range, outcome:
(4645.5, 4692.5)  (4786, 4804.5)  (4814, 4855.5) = 0.03 mag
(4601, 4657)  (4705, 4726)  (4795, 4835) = -0.01 mag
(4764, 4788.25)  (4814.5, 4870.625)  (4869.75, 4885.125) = -0.01 mag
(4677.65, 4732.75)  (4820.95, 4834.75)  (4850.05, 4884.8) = -0.07 mag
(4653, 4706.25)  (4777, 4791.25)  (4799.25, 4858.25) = 0.01 mag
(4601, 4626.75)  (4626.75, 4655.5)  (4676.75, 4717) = -0.01 mag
